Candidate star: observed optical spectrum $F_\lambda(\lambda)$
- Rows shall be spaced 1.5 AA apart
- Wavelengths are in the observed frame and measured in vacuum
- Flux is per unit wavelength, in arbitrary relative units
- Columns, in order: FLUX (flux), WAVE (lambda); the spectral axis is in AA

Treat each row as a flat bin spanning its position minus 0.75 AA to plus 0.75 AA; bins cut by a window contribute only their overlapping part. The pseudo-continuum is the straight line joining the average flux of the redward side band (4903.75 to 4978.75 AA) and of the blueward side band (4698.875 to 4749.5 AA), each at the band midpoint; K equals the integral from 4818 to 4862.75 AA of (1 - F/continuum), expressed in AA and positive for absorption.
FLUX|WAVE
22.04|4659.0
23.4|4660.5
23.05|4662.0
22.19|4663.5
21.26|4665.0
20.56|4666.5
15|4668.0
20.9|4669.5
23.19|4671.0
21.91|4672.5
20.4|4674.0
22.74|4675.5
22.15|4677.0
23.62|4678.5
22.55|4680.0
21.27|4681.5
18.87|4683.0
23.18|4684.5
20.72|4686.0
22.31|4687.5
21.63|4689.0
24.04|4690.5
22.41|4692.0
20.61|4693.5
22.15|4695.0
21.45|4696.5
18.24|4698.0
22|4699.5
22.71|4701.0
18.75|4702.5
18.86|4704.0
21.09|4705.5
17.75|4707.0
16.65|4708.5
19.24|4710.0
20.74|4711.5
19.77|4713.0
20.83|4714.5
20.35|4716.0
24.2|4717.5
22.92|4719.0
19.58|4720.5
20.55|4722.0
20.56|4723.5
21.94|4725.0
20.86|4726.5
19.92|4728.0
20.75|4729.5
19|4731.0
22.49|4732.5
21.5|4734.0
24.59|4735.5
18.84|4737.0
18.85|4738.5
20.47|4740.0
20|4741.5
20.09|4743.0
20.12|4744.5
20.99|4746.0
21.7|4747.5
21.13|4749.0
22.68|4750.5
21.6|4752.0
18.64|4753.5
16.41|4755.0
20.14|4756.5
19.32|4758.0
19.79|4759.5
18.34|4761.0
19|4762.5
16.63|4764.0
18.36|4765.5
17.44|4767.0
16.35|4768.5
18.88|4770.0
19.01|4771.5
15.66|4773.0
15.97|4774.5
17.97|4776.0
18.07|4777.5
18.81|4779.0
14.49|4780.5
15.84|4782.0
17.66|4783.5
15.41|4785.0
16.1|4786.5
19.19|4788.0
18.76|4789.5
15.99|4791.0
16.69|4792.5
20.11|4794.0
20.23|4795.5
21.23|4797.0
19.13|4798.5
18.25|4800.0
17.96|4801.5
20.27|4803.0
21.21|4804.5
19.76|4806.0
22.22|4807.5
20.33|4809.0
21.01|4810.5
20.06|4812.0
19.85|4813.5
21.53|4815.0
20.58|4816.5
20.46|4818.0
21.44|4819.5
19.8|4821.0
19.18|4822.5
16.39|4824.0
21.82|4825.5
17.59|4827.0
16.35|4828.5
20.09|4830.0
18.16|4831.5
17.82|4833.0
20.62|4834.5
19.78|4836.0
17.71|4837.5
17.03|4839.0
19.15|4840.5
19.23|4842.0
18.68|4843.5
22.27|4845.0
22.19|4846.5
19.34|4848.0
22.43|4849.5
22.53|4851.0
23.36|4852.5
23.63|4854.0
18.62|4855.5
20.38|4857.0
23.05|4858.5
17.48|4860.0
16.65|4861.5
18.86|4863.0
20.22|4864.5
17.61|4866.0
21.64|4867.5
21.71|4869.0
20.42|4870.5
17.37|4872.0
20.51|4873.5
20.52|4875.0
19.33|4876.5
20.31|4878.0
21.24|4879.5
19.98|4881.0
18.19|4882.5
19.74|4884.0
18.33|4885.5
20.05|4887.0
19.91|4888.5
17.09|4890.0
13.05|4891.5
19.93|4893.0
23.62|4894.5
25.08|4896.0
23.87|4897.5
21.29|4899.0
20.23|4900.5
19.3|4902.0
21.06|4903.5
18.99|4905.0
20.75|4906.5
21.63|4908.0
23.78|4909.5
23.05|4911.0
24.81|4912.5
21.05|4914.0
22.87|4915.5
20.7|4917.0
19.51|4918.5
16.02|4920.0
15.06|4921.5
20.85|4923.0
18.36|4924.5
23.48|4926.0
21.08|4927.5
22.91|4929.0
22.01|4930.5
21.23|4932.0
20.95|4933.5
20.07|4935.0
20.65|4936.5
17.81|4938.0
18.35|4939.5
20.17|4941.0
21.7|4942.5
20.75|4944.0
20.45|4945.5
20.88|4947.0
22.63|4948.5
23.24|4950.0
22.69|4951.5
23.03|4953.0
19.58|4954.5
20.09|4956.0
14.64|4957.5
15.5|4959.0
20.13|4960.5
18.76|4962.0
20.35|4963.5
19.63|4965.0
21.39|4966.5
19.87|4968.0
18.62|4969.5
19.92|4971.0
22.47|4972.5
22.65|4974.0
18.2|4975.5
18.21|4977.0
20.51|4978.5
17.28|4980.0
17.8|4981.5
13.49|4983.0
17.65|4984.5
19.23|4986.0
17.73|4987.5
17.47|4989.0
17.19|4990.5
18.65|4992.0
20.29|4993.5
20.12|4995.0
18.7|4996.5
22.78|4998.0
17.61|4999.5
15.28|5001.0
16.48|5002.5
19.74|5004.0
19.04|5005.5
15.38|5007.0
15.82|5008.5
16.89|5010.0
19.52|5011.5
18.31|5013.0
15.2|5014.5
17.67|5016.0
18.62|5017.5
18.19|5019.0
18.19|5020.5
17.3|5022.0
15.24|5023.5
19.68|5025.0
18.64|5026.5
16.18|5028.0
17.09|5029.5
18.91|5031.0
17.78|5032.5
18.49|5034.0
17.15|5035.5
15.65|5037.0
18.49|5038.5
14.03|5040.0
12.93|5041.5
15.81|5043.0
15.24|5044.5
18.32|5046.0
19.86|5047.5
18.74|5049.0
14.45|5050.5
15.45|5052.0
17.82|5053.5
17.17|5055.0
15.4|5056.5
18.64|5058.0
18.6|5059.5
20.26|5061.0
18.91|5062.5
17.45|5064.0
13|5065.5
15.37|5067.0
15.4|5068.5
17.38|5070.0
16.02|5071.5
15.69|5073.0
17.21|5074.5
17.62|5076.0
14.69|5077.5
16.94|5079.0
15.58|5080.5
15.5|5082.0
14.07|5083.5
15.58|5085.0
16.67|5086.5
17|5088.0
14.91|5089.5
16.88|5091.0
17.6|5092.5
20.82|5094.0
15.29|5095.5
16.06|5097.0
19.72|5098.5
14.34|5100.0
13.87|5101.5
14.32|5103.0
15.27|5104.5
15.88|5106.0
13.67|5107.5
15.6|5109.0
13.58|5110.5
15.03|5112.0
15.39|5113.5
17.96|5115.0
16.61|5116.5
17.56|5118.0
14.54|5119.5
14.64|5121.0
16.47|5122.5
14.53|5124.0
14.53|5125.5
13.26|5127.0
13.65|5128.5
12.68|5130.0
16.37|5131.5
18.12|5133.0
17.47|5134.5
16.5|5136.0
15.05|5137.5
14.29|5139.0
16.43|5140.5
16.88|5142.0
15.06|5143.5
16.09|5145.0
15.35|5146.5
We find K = 1.6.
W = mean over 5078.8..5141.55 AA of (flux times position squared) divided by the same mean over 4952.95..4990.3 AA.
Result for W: 0.9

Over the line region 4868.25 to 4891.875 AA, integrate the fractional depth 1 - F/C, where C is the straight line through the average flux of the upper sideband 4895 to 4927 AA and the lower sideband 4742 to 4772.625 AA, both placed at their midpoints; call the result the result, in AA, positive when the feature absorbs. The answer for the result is 1.56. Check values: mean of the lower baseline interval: 19.3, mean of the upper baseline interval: 21.1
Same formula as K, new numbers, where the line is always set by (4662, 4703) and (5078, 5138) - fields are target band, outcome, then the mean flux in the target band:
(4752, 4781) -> 3.30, 18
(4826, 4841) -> 0.71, 18.5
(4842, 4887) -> -2.89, 20.2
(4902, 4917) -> -2.79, 21.8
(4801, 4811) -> -0.34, 20.4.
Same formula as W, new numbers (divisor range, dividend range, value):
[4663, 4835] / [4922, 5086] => 1.02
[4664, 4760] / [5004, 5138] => 0.92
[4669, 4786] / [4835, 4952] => 1.09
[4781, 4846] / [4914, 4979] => 1.11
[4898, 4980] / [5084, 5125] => 0.83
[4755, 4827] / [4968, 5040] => 1.05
